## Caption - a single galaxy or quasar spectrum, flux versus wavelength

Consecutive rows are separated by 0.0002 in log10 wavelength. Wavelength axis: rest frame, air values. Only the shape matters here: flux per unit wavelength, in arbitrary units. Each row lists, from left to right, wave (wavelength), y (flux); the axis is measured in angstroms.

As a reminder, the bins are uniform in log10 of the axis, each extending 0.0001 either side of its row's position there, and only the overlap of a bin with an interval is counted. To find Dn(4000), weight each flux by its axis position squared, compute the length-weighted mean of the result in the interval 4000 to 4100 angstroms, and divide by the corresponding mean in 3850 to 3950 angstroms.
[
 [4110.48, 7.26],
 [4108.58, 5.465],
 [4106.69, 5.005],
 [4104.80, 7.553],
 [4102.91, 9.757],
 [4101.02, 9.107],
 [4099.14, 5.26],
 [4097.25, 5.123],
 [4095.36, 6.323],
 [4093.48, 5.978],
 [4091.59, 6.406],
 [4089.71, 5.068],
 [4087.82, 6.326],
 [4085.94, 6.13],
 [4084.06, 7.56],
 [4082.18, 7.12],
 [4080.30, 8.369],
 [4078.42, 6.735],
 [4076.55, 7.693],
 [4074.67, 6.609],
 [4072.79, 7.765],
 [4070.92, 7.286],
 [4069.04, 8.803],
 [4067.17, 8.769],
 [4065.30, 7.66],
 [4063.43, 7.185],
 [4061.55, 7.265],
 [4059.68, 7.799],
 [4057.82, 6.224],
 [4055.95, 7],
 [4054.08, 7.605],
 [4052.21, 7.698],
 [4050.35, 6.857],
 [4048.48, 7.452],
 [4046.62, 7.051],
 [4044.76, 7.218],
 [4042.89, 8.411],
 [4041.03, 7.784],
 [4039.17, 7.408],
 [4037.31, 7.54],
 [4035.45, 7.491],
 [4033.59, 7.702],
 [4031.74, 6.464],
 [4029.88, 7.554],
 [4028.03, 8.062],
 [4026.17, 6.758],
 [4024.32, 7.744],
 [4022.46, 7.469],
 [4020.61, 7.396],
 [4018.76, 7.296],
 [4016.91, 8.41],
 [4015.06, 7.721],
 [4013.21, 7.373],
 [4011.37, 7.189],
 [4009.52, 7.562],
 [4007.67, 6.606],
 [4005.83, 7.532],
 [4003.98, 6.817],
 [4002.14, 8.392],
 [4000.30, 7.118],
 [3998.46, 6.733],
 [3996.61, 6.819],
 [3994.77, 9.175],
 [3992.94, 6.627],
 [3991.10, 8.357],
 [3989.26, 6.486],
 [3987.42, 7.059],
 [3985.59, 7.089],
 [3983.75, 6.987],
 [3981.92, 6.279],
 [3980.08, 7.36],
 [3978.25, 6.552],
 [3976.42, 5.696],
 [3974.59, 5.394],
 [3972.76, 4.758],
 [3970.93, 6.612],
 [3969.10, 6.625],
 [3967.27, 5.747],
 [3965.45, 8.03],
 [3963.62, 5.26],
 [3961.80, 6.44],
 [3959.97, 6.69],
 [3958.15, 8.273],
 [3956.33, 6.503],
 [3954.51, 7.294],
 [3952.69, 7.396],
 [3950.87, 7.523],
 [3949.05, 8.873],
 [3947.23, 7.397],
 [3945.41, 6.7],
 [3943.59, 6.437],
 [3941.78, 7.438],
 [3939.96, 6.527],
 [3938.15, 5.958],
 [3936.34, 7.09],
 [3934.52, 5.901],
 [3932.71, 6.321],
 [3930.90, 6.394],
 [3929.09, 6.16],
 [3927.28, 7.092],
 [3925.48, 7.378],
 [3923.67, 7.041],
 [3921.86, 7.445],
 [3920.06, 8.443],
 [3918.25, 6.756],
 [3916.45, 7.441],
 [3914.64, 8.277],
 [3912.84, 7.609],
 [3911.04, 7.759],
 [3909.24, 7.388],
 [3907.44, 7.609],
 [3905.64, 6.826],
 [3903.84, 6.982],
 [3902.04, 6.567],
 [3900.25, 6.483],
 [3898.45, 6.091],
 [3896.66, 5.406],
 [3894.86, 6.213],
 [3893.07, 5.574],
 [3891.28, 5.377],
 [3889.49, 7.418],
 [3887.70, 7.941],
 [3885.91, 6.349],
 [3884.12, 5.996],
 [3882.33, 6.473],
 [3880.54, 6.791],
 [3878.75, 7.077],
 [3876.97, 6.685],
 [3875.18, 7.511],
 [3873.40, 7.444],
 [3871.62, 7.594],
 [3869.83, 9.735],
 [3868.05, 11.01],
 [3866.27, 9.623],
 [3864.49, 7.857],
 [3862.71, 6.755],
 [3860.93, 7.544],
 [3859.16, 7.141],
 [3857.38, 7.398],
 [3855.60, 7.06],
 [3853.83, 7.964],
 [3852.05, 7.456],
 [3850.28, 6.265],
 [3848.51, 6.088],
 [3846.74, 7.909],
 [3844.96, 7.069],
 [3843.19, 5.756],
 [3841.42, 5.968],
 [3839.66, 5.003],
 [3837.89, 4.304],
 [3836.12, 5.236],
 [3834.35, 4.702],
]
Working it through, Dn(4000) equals 1.1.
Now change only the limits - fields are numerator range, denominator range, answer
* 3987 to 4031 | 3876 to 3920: 1.15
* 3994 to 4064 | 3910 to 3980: 1.12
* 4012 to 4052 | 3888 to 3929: 1.14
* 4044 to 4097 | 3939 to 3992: 1.10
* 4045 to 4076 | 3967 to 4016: 1.11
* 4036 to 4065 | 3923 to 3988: 1.15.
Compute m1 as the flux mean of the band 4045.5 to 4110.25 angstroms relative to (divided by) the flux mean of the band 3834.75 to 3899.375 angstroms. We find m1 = 1.0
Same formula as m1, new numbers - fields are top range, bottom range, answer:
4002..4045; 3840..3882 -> 1.01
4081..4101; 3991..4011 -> 0.85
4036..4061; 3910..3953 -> 1.04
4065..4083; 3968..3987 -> 1.21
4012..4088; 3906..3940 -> 1.05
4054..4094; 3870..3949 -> 1.03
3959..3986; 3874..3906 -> 0.97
